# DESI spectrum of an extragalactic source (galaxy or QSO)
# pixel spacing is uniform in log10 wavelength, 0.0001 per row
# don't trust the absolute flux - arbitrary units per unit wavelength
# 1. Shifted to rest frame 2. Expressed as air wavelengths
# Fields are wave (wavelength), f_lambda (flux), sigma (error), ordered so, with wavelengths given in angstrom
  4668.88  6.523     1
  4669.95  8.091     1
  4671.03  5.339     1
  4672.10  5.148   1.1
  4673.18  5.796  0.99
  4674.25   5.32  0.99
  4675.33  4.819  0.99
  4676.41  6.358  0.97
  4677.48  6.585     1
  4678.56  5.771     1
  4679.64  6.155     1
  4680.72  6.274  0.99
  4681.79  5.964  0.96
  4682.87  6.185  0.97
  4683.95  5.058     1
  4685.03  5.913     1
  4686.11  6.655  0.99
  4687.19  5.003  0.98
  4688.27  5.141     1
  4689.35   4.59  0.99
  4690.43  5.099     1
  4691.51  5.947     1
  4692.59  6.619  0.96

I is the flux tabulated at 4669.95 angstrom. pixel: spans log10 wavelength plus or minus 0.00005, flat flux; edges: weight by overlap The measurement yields 8.091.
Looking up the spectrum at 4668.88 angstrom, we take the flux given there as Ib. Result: 6.523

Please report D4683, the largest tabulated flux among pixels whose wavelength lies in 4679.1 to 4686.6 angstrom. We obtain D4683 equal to 6.655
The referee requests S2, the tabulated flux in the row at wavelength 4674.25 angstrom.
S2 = 5.32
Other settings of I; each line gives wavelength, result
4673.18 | 5.796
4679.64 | 6.155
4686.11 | 6.655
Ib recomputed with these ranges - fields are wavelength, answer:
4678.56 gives 5.771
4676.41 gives 6.358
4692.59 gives 6.619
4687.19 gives 5.003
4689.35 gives 4.59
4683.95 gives 5.058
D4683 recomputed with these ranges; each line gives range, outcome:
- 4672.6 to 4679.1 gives 6.585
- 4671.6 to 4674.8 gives 5.796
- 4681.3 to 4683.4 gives 6.185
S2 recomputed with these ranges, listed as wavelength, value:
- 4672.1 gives 5.148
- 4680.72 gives 6.274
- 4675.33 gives 4.819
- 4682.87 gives 6.185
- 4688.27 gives 5.141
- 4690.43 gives 5.099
